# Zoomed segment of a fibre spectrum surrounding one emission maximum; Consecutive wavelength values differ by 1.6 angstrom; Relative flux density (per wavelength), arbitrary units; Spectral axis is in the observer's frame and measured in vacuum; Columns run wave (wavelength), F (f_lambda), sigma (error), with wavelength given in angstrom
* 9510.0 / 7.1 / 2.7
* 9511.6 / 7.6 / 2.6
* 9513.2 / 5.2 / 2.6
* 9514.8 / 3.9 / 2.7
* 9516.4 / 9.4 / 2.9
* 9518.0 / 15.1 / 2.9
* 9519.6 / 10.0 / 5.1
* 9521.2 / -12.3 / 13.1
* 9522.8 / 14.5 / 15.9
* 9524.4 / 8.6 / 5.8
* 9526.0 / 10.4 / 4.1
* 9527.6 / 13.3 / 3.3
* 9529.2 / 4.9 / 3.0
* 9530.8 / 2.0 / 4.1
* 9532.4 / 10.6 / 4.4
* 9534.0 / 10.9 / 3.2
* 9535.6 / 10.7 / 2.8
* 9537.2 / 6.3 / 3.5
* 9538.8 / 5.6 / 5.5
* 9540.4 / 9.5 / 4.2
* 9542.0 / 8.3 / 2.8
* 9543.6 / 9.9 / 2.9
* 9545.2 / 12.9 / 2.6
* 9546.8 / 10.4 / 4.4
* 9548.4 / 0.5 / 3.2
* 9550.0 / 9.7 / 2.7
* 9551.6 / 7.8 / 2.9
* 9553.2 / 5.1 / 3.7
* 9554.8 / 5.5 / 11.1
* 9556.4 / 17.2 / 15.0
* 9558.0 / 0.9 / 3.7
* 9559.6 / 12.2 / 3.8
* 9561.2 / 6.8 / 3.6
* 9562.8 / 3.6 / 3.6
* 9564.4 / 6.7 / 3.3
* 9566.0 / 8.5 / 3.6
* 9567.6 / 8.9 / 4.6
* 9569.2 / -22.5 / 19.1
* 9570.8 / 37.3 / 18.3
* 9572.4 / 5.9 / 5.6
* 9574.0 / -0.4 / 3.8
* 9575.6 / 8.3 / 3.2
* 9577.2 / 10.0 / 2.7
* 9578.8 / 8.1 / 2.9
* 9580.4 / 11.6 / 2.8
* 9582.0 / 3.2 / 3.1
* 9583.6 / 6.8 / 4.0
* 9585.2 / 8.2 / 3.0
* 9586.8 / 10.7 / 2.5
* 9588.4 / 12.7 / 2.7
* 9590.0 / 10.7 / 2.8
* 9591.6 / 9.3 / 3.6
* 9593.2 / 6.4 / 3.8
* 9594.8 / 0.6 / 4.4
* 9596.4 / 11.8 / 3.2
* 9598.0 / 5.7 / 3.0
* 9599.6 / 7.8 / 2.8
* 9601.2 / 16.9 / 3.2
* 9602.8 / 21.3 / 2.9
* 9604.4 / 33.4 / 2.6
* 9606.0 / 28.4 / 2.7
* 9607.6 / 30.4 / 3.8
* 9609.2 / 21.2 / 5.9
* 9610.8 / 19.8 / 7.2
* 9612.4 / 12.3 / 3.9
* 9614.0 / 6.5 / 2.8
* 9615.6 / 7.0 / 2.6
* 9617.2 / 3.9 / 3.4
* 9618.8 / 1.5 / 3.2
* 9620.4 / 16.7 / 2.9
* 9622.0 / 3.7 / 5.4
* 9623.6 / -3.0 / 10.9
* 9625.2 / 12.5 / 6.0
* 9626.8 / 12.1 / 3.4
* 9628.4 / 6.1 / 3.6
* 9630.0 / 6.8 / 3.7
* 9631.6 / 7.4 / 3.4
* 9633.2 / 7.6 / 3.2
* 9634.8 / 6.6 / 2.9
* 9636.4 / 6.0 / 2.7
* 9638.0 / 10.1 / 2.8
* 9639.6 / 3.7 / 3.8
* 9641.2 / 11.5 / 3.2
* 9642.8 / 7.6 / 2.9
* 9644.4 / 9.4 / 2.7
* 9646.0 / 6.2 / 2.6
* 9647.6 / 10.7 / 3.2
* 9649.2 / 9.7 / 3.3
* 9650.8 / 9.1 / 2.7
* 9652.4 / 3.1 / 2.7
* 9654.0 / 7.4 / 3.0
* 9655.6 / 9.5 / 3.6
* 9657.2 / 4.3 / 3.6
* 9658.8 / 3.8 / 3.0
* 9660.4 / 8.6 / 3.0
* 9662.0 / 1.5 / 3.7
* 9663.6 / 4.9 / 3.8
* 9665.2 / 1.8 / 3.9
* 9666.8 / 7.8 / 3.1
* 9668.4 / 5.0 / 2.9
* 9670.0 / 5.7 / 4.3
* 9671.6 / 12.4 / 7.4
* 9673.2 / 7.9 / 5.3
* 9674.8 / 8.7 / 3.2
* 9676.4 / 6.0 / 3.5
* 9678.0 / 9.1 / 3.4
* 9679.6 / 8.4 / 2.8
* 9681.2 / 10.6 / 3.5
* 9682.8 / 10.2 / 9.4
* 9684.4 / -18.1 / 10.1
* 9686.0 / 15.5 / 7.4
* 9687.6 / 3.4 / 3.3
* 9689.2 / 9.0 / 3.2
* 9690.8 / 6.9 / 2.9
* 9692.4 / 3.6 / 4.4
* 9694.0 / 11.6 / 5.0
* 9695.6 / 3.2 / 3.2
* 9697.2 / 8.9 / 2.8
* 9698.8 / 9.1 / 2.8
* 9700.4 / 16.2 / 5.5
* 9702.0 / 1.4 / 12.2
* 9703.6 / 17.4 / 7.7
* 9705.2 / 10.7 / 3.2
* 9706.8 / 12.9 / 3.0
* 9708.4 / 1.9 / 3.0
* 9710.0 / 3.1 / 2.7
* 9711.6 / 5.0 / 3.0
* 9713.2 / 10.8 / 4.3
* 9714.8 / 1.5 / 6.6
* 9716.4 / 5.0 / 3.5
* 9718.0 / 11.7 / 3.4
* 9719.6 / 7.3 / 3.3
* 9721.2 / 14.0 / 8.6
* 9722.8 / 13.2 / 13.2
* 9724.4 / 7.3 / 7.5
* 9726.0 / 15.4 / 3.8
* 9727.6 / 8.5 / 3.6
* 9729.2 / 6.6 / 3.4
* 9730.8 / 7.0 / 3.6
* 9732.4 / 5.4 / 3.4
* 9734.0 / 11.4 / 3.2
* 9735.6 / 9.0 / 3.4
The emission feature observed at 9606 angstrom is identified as H-beta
